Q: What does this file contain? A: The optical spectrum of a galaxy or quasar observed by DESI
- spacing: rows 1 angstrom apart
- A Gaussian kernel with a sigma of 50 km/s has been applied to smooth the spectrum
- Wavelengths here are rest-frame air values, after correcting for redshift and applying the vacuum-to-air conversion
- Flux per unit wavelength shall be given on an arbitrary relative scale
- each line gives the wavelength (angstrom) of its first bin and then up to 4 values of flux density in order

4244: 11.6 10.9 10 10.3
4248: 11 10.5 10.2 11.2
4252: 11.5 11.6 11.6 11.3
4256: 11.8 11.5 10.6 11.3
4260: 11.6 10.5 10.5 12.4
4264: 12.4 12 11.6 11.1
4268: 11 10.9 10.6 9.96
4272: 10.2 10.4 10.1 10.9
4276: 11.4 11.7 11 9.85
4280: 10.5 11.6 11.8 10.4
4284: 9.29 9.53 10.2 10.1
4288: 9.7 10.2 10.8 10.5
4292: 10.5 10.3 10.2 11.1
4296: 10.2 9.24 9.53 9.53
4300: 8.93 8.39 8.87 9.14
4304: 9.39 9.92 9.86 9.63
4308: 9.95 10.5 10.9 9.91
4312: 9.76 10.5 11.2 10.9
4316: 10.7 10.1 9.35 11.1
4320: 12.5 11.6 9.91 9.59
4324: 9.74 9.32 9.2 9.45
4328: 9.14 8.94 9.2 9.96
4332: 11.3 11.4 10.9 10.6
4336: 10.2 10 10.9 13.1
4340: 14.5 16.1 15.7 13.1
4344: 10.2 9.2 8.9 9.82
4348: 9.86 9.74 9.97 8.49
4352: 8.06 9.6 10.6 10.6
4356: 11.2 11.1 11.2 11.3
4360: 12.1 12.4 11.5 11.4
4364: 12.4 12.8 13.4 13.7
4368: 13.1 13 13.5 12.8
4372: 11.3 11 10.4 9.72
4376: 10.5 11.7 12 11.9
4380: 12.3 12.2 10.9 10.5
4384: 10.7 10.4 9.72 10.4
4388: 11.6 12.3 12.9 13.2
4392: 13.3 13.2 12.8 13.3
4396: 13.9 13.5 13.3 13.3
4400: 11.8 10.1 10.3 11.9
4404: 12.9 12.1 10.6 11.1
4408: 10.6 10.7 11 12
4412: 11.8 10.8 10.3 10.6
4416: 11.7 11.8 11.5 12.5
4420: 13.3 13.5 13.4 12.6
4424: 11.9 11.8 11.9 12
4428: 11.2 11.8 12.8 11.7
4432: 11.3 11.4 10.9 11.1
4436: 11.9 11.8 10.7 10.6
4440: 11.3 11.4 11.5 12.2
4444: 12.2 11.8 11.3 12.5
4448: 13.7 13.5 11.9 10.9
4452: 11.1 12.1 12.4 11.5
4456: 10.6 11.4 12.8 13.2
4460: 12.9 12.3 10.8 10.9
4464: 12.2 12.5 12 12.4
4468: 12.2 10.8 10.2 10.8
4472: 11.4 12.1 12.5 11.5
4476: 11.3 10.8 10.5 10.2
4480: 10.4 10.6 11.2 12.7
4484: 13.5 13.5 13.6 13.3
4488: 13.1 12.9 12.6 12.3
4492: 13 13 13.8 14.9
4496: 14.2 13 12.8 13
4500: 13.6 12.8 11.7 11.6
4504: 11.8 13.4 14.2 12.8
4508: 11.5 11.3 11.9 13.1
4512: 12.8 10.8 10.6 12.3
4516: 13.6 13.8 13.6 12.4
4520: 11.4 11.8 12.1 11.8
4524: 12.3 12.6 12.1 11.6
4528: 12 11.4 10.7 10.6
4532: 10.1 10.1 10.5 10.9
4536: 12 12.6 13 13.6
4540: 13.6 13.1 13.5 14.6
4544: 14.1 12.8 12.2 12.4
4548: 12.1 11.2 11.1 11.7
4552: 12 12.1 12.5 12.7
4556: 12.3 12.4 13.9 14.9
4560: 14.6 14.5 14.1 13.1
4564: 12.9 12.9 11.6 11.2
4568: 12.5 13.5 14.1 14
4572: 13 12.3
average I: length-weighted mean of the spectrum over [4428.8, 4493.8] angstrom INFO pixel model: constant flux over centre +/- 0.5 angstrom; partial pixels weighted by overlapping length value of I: 11.9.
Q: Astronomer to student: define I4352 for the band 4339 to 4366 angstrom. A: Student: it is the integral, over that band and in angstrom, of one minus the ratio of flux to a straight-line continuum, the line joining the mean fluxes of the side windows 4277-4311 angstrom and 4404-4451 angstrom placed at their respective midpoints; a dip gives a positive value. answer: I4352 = -1.2 angstrom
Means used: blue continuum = 10.1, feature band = 11.3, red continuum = 11.7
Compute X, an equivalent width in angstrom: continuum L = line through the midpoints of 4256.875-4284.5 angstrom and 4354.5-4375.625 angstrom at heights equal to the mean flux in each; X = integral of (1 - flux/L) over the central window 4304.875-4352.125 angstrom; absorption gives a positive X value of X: 4.1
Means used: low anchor 11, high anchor 11.9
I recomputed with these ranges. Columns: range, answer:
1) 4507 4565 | 12.4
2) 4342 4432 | 11.6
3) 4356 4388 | 11.6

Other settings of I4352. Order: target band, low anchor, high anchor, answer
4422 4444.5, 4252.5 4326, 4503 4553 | -0.3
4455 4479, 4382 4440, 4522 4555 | 0.6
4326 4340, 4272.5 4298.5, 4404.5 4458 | 0.5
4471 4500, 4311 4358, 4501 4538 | -1.7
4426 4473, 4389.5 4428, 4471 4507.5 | 2.0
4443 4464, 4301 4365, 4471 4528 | -0.2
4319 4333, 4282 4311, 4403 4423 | 0.4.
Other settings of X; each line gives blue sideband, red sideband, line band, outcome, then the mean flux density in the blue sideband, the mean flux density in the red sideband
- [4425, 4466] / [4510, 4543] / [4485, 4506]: -1.9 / 11.8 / 12.1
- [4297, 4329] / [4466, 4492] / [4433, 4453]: -0.4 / 9.92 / 11.9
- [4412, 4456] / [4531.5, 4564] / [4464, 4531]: 0.2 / 11.8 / 12.6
